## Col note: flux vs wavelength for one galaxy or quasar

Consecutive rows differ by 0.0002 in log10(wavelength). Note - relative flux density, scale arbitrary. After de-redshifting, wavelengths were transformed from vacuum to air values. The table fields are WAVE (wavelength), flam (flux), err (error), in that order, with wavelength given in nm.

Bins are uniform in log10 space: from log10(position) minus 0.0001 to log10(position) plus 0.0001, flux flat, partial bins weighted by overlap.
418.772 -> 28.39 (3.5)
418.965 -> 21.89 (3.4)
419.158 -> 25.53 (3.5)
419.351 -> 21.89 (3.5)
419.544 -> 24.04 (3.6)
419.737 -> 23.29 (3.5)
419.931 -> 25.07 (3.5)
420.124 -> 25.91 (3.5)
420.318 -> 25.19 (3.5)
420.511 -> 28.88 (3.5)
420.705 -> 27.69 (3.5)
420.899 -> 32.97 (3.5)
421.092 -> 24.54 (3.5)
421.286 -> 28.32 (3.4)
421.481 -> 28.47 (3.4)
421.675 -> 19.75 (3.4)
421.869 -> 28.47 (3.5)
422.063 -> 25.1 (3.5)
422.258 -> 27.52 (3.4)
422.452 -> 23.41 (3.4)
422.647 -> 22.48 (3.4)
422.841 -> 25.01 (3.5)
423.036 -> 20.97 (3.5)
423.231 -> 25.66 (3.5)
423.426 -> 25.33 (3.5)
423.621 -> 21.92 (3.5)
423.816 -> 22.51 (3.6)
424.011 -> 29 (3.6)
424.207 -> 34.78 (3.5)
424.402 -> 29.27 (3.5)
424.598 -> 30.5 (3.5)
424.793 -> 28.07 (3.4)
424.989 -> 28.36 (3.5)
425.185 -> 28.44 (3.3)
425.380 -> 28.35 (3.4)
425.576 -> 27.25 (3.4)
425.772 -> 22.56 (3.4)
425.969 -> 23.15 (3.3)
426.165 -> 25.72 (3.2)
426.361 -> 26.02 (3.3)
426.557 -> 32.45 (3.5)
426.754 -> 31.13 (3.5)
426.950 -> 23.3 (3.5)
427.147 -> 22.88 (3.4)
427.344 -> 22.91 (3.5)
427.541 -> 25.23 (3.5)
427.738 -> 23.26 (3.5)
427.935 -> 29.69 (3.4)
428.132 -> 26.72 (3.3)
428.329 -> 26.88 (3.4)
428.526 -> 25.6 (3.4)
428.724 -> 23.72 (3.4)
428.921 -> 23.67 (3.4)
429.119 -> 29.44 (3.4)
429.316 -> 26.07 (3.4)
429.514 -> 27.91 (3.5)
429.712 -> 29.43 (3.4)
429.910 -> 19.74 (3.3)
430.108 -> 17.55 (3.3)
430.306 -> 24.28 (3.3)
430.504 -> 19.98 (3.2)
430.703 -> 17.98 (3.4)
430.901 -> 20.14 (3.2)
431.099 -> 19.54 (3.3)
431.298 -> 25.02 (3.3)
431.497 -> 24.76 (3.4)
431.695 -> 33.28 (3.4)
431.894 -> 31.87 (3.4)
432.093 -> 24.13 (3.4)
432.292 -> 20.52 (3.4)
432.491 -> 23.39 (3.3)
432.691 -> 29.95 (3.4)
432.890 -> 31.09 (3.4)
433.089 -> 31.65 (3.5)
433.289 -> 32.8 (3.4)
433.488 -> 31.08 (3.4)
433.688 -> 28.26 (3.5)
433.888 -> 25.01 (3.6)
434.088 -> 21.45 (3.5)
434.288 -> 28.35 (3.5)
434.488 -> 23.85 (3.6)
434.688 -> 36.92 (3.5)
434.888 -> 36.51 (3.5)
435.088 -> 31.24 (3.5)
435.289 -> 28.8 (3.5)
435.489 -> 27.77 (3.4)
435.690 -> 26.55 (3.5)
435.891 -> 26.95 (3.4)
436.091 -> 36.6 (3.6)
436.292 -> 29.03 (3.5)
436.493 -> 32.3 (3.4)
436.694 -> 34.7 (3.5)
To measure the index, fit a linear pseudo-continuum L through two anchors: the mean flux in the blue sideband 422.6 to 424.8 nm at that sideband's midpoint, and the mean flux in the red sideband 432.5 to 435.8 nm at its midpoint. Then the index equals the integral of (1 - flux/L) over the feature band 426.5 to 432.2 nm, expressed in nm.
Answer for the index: 0.58 nm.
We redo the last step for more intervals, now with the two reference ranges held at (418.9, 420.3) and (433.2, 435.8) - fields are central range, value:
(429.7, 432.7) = 0.482 nm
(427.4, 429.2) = 0.072 nm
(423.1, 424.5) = -0.071 nm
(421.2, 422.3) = -0.062 nm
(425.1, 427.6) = 0.021 nm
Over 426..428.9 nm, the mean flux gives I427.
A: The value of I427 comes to 26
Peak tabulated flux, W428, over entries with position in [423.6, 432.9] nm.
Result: 34.78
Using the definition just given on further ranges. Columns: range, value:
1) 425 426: 28.44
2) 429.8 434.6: 33.28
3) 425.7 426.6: 32.45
